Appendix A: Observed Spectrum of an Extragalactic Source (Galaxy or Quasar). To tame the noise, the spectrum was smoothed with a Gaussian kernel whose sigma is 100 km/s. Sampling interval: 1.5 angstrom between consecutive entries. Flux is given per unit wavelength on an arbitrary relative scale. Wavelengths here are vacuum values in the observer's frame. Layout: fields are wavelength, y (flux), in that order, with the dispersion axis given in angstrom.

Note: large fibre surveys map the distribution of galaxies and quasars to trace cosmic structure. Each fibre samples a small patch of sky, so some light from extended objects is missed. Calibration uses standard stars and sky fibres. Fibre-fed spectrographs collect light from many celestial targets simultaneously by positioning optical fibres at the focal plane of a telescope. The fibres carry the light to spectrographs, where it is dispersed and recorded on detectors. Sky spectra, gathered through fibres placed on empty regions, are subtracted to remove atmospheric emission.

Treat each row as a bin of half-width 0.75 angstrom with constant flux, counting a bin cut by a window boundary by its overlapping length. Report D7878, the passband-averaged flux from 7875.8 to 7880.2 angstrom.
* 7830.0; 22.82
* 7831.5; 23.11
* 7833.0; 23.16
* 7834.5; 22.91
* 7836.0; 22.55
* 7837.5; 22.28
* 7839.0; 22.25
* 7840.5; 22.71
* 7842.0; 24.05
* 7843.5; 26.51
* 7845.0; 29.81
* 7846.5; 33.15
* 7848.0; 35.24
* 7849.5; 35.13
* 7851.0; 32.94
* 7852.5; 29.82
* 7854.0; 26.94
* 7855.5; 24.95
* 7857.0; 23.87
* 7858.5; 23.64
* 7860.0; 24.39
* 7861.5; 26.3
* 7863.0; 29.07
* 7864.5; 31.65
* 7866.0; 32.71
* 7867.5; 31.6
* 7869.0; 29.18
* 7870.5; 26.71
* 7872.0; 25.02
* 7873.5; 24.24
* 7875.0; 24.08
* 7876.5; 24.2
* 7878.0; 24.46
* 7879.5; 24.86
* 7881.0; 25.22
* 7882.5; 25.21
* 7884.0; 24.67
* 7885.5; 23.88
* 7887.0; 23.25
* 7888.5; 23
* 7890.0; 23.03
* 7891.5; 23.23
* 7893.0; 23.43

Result 24.5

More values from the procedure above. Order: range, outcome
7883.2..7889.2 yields 23.7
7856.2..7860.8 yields 24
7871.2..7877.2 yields 24.4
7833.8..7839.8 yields 22.5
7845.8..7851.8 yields 34.1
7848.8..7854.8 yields 31.1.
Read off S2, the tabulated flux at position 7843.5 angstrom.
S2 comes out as 26.51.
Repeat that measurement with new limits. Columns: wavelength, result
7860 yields 24.39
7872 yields 25.02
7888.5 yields 23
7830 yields 22.82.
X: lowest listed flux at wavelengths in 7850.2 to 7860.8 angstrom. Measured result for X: 23.64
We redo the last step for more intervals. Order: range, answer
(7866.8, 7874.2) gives 24.24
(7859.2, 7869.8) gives 24.39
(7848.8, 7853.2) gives 29.82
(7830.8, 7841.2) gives 22.25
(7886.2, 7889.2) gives 23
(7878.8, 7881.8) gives 24.86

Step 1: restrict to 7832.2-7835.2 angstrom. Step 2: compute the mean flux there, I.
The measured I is 23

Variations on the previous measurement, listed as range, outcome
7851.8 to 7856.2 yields 27.2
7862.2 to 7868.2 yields 31.2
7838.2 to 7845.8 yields 25.1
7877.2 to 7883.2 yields 24.9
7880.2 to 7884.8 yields 25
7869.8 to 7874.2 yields 25.3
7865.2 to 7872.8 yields 29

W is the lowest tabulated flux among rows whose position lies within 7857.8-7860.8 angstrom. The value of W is 23.64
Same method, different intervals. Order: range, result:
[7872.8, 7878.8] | 24.08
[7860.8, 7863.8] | 26.3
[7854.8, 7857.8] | 23.87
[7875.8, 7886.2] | 23.88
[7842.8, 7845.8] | 26.51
